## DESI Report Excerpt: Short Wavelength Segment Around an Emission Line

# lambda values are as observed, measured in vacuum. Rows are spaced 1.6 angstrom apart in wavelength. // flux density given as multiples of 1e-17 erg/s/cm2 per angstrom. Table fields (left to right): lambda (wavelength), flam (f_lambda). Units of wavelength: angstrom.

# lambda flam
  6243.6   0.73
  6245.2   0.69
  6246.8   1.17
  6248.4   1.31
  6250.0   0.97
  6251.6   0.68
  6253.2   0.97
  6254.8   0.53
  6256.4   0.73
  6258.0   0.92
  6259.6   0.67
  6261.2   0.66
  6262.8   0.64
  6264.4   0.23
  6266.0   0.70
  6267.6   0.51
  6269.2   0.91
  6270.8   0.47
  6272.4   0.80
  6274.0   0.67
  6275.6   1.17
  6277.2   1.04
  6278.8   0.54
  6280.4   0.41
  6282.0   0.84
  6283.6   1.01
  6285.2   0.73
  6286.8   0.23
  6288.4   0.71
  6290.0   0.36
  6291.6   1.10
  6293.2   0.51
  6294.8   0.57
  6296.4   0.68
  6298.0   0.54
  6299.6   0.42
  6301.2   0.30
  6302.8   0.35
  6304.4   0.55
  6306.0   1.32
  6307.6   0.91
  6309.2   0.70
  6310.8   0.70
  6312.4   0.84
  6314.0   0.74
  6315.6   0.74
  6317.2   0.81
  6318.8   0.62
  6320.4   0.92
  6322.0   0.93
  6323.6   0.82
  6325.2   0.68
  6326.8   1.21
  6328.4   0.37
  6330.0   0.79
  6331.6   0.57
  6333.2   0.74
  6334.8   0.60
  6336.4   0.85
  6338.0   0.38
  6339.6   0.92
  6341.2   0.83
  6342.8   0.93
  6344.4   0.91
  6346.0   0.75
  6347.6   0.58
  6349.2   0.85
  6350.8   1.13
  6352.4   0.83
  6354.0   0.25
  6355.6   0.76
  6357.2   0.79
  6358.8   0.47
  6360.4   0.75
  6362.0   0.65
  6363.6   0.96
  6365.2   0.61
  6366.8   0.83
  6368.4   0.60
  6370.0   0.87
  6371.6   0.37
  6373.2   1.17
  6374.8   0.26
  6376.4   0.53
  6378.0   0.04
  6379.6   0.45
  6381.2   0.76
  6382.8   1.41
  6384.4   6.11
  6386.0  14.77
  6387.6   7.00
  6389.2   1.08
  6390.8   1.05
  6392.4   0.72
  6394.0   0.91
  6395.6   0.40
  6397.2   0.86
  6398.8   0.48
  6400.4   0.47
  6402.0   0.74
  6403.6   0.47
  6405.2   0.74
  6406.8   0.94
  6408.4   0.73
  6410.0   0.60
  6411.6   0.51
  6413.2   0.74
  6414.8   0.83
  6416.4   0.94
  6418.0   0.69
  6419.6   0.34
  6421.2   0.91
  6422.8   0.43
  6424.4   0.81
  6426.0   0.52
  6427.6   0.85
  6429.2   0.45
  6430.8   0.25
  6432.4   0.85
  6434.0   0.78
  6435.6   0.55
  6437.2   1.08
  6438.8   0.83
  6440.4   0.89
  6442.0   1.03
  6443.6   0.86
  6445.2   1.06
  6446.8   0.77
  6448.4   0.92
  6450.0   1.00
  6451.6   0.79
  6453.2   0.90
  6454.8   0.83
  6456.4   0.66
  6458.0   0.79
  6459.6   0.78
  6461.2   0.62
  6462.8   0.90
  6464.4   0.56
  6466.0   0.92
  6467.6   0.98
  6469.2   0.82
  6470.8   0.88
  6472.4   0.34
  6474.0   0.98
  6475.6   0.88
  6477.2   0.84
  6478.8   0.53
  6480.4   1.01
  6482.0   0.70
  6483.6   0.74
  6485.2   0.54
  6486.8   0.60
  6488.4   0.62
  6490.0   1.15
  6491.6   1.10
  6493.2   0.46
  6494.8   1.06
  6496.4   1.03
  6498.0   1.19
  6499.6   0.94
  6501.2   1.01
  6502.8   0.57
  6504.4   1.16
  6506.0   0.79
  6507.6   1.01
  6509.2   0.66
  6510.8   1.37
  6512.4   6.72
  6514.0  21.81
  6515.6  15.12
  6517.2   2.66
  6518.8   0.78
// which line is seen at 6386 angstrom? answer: H-beta 4861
